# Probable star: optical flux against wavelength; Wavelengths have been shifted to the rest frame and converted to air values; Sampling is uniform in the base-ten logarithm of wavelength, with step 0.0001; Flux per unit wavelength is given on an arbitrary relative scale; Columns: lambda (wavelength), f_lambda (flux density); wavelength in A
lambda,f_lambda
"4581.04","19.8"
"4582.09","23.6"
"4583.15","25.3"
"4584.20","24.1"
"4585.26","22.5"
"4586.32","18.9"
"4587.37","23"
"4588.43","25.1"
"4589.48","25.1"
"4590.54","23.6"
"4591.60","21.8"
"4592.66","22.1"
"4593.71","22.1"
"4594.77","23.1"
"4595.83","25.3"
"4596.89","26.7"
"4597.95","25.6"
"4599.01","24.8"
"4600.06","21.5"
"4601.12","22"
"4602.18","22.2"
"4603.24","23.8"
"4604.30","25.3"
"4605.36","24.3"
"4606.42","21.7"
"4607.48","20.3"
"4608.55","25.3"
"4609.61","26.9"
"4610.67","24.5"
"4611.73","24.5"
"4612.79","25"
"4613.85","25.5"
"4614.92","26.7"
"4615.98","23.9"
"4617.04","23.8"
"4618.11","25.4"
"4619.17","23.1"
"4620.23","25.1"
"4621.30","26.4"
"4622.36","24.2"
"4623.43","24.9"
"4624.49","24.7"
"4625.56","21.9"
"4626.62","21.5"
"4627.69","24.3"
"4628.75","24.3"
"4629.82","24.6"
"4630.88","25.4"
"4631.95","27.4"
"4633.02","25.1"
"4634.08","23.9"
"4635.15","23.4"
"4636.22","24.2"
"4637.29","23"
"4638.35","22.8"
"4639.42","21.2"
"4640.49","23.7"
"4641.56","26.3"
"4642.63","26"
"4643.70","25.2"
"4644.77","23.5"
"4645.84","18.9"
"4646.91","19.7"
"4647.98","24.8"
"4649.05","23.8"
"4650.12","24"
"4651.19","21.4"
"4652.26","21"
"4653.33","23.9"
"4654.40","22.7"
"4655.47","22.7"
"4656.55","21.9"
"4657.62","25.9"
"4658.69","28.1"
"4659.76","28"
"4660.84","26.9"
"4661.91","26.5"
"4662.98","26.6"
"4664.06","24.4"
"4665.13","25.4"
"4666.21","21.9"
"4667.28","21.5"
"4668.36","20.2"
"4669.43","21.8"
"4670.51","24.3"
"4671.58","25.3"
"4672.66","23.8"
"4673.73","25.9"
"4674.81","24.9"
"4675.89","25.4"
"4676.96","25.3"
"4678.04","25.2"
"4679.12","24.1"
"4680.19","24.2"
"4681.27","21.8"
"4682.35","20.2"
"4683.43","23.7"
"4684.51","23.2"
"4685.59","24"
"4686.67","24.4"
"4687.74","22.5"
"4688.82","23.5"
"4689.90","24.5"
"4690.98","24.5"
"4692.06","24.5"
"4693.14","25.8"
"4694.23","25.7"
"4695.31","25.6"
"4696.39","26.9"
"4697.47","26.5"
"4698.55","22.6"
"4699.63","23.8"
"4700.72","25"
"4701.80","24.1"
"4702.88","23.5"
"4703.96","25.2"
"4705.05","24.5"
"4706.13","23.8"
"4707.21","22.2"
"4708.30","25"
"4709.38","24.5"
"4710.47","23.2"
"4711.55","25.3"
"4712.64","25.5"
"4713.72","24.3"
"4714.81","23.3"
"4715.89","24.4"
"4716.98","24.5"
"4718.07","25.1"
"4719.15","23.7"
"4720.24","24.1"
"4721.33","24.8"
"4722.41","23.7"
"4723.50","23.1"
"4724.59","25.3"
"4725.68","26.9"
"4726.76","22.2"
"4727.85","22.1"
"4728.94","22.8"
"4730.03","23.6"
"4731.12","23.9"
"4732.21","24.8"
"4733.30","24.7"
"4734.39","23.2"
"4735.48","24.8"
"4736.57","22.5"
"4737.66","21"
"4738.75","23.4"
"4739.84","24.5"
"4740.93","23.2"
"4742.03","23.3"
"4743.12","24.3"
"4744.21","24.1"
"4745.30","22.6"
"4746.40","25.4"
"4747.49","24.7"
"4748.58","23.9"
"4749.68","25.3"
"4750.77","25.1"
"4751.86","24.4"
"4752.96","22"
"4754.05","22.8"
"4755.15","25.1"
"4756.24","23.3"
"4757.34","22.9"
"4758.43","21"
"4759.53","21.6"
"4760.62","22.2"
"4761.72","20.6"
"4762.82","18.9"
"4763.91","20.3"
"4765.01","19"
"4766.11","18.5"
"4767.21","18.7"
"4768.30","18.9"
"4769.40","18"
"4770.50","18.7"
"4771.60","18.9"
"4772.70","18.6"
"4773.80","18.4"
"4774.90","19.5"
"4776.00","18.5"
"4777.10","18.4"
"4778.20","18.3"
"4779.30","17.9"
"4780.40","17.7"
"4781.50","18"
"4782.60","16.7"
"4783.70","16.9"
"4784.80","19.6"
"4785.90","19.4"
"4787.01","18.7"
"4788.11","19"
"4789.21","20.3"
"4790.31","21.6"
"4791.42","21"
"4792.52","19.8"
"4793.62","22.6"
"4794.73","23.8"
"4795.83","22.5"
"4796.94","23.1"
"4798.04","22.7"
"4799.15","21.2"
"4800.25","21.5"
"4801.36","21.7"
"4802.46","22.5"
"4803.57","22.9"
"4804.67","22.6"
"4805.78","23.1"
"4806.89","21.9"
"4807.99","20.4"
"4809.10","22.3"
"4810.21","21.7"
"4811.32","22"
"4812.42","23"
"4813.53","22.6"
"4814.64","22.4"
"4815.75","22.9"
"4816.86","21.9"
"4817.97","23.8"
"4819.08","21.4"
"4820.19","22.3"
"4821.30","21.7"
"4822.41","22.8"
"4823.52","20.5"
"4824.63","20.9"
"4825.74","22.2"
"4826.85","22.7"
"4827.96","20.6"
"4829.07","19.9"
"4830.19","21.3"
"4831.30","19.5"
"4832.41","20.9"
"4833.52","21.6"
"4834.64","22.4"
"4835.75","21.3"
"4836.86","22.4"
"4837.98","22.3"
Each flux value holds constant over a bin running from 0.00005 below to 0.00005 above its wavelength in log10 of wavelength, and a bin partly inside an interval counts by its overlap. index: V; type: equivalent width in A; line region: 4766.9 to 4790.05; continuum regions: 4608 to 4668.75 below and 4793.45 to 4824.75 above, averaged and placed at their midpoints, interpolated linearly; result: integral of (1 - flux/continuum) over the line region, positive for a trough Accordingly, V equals 4.1 A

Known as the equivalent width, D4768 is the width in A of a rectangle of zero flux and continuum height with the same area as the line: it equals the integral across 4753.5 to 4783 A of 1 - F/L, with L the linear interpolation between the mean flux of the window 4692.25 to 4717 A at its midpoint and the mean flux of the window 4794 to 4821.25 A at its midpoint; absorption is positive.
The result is 4.5 A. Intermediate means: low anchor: 24.6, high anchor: 22.3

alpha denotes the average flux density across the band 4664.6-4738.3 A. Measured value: 24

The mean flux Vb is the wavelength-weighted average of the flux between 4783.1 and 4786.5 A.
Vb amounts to 18.6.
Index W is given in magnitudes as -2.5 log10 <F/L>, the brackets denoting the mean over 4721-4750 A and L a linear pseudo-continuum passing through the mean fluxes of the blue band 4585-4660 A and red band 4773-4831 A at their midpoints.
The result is -0.085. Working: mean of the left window 23.9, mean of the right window 21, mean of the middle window 23.8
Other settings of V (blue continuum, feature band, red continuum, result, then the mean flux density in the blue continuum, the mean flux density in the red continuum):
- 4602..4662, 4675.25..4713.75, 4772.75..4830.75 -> -2.2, 24.1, 21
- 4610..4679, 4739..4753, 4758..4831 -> -1.5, 24.2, 20.7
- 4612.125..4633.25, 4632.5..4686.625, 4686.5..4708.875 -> 1.6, 24.6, 24.5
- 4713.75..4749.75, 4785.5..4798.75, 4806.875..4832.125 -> 0.7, 23.9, 21.8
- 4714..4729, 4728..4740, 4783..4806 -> 0.0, 24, 21.2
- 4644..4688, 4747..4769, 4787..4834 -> 0.6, 23.8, 21.8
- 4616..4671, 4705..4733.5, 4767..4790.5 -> -4.3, 23.9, 18.6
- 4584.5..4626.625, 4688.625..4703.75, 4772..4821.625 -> -1.6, 23.9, 20.9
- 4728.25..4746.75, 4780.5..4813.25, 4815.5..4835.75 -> 1.7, 23.6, 21.6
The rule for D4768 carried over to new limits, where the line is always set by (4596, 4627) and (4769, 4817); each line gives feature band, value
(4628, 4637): -0.35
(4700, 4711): -0.87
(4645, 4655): 0.49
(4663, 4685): -0.70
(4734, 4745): -0.90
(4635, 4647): 0.18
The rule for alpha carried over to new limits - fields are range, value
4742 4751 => 24.3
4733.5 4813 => 21.4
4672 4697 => 24.3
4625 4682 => 23.9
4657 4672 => 24.8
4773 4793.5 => 19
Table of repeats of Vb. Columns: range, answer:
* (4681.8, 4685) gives 22.3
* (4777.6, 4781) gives 18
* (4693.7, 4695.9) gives 25.7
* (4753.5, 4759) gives 23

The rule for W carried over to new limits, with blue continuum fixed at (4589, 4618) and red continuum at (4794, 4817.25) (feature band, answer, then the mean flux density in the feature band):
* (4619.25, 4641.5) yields -0.02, 24.1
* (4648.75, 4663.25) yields -0.04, 24.5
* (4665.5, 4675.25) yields 0.01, 23.3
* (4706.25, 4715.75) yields -0.05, 24.2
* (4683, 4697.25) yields -0.06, 24.6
